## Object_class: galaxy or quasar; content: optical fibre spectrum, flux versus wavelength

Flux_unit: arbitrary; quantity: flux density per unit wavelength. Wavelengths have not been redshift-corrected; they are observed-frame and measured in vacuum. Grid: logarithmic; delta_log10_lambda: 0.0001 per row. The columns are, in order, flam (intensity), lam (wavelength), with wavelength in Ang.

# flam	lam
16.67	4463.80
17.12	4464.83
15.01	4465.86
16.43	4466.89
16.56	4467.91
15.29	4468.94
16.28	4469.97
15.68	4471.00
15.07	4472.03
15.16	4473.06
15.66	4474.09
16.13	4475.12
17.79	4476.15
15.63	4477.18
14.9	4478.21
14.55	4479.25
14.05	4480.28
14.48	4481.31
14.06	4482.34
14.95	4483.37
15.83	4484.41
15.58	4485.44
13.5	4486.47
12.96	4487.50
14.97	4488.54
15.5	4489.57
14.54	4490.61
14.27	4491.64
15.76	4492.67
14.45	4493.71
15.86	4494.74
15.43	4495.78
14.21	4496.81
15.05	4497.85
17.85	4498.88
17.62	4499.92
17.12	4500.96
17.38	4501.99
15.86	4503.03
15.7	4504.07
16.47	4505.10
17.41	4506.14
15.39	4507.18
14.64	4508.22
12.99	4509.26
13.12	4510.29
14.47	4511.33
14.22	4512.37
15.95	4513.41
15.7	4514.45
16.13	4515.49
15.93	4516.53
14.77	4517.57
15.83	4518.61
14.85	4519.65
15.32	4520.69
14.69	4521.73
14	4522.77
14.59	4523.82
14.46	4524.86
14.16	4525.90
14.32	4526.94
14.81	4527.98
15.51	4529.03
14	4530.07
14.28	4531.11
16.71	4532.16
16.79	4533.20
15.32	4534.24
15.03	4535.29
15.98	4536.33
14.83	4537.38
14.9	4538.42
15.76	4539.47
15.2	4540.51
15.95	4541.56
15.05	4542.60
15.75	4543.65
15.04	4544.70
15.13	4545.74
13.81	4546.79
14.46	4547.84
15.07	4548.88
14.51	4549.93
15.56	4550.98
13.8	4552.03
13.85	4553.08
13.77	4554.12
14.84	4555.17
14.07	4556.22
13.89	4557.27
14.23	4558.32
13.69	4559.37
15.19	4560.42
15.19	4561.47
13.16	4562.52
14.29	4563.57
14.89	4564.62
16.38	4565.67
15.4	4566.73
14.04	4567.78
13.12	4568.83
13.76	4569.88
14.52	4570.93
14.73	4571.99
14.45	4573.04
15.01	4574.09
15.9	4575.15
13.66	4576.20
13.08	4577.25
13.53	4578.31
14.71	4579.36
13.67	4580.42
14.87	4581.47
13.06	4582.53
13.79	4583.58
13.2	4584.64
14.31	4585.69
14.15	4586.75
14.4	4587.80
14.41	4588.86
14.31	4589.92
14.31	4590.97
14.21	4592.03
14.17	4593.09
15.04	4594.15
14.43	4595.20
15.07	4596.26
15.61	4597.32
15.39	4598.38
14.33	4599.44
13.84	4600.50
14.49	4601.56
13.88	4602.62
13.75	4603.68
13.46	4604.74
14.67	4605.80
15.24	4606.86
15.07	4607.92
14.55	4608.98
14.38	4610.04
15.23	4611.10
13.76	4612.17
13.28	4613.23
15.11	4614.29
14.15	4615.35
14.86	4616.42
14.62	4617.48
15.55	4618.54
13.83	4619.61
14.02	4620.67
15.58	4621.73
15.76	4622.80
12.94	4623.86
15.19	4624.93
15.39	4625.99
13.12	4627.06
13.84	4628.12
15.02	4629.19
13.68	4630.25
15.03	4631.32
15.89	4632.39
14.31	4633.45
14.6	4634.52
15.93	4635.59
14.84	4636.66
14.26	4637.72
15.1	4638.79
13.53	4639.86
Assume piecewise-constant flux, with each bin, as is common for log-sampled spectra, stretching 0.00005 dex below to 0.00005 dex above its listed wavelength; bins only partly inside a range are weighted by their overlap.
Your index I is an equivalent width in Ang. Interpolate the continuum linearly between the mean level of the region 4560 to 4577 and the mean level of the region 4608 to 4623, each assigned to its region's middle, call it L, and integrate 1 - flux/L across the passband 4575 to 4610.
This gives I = 0.7 Ang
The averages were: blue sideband 14.6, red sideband 14.6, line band 14.3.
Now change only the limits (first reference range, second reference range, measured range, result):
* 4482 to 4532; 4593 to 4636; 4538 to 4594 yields 1.4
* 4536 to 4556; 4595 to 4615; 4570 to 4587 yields 0.6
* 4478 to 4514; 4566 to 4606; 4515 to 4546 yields -0.7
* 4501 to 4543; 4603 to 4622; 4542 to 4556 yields 0.3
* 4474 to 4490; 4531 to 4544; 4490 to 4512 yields -0.4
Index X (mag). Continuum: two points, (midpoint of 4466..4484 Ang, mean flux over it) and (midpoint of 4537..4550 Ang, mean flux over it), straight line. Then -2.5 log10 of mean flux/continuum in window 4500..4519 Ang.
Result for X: -0.02 mag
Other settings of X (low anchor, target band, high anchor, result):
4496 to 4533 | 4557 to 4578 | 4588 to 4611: 0.03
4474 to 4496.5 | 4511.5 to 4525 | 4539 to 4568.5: -0.02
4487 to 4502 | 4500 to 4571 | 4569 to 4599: 0.00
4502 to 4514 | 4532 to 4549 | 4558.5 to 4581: -0.04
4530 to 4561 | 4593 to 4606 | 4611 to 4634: 0.01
